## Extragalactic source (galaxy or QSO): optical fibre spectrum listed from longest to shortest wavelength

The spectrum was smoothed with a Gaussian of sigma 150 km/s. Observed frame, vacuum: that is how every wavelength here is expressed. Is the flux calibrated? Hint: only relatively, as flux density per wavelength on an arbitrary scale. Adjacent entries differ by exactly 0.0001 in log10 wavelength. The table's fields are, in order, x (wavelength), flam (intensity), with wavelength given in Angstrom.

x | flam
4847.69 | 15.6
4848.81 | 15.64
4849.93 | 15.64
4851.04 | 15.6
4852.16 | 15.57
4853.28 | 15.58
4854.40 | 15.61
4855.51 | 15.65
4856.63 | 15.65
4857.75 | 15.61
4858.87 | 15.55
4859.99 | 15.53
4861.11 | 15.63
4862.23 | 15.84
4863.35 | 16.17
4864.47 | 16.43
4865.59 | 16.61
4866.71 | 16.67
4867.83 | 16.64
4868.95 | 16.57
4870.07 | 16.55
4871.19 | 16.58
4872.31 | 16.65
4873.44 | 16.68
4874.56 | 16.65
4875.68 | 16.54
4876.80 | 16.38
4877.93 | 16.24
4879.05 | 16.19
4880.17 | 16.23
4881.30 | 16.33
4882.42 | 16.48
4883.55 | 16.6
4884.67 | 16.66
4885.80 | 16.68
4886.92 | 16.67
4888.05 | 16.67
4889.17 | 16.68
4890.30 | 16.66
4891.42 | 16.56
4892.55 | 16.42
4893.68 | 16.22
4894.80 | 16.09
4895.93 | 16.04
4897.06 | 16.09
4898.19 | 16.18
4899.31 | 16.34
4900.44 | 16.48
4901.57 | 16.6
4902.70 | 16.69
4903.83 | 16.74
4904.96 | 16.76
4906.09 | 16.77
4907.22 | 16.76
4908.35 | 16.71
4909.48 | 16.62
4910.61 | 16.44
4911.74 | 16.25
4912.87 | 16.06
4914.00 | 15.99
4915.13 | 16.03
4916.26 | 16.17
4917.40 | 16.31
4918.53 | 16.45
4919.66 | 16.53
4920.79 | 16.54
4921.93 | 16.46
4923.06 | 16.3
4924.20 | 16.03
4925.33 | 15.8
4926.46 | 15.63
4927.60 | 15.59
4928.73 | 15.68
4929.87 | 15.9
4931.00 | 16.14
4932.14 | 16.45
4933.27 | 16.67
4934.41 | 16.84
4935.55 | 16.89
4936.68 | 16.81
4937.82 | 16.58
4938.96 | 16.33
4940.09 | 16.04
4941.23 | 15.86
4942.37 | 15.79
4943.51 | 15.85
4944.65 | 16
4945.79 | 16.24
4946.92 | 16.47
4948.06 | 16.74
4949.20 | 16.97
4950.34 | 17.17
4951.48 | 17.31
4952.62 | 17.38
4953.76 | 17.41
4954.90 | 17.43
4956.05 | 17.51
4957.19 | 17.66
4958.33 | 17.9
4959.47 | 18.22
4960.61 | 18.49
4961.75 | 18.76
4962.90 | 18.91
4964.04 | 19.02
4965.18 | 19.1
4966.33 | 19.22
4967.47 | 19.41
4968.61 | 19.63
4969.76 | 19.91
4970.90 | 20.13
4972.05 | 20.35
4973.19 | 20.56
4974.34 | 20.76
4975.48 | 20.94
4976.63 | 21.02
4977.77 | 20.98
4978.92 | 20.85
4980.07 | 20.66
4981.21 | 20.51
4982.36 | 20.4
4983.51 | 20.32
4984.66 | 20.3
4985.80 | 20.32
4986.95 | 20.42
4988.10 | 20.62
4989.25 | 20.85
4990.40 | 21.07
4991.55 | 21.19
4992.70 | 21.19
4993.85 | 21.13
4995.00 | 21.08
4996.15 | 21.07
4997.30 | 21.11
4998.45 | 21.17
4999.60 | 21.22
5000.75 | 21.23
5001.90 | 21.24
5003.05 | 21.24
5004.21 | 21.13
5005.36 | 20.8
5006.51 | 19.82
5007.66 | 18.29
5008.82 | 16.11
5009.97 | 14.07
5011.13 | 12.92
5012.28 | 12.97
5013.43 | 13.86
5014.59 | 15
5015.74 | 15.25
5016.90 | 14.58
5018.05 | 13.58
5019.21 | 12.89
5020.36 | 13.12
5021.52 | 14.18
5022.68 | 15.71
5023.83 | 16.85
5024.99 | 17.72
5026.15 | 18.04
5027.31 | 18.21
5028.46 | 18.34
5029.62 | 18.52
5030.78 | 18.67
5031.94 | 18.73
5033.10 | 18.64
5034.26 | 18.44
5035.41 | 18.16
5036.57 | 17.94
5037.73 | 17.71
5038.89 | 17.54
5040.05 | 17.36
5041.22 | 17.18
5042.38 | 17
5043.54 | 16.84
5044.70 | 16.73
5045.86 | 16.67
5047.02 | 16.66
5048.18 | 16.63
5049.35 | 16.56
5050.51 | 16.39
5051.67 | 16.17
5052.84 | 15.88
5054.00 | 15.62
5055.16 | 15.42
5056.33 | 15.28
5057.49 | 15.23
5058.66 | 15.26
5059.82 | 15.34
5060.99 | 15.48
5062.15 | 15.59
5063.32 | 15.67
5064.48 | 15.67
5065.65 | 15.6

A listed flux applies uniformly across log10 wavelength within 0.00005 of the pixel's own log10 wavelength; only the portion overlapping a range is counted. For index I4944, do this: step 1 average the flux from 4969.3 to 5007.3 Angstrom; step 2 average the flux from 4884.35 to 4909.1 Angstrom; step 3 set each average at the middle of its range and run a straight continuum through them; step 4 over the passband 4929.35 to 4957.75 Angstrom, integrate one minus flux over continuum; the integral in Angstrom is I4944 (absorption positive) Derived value 3.1 Angstrom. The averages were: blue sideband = 16.5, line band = 16.7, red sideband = 20.8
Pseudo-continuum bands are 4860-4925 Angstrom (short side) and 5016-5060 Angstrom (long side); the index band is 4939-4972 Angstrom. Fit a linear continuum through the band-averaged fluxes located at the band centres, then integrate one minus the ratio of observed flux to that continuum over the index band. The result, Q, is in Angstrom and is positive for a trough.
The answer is -2.5 Angstrom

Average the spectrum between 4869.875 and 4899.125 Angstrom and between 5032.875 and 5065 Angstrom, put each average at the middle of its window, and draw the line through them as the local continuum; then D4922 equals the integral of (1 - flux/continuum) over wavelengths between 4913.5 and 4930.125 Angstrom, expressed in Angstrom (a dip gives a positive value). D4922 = 0.4 Angstrom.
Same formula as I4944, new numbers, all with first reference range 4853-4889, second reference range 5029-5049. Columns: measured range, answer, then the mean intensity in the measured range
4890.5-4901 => 0.1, 16.3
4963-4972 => -1.3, 19.5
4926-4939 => 0.4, 16.3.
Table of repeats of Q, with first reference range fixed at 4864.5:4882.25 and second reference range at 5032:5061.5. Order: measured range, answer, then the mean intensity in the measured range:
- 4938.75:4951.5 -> 0.2 Angstrom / 16.4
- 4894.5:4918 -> 0.2 Angstrom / 16.4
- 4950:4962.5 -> -0.9 Angstrom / 17.8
